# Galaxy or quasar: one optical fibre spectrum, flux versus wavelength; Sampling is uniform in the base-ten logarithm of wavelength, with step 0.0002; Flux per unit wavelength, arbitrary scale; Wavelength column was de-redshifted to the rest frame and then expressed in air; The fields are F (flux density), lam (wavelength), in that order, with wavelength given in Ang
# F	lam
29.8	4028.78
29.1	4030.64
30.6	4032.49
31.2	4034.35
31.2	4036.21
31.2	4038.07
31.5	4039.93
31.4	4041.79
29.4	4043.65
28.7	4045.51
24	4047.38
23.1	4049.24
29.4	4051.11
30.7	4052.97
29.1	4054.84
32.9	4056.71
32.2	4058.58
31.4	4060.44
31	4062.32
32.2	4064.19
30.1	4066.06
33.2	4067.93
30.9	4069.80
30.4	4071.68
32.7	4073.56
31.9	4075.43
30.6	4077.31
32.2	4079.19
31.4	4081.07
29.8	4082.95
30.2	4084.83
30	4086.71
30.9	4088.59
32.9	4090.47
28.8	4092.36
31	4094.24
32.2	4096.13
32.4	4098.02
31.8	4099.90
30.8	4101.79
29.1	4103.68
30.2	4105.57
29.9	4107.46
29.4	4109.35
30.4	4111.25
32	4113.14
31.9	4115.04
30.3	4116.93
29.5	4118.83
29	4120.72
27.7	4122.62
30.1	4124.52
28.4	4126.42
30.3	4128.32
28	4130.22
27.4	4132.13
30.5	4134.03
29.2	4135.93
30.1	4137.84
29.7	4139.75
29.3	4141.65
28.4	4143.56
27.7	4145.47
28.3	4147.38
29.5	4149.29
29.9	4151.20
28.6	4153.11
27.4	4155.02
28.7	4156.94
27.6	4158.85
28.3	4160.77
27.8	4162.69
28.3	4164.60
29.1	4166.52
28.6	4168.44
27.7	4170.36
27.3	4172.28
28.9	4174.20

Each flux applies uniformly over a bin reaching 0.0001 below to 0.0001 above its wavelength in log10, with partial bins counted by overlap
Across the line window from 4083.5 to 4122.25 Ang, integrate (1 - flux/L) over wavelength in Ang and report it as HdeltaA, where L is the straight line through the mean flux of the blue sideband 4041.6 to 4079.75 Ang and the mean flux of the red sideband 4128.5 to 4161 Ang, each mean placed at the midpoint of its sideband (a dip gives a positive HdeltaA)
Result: -1.4 Ang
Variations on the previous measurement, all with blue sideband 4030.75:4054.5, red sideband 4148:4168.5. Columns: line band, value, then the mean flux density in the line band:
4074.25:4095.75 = -1.40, 30.9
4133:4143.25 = -0.35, 29.7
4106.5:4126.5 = -0.77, 29.9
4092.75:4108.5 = -1.04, 30.9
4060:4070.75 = -0.84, 31.5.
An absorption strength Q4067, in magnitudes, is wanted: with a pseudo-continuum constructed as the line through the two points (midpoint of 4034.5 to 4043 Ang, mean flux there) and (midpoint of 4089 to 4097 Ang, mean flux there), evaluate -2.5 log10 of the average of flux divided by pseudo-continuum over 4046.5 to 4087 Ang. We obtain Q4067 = 0.027 mag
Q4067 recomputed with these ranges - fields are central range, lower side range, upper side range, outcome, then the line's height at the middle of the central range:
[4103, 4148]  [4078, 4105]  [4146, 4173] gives 0.01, 29.7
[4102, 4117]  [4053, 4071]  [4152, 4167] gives -0.02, 29.8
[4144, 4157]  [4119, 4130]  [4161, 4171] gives 0.00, 28.6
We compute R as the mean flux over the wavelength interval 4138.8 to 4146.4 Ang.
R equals 28.8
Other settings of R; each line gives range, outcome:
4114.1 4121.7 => 30.2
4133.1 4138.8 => 29.9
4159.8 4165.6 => 28.1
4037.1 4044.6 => 30.9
